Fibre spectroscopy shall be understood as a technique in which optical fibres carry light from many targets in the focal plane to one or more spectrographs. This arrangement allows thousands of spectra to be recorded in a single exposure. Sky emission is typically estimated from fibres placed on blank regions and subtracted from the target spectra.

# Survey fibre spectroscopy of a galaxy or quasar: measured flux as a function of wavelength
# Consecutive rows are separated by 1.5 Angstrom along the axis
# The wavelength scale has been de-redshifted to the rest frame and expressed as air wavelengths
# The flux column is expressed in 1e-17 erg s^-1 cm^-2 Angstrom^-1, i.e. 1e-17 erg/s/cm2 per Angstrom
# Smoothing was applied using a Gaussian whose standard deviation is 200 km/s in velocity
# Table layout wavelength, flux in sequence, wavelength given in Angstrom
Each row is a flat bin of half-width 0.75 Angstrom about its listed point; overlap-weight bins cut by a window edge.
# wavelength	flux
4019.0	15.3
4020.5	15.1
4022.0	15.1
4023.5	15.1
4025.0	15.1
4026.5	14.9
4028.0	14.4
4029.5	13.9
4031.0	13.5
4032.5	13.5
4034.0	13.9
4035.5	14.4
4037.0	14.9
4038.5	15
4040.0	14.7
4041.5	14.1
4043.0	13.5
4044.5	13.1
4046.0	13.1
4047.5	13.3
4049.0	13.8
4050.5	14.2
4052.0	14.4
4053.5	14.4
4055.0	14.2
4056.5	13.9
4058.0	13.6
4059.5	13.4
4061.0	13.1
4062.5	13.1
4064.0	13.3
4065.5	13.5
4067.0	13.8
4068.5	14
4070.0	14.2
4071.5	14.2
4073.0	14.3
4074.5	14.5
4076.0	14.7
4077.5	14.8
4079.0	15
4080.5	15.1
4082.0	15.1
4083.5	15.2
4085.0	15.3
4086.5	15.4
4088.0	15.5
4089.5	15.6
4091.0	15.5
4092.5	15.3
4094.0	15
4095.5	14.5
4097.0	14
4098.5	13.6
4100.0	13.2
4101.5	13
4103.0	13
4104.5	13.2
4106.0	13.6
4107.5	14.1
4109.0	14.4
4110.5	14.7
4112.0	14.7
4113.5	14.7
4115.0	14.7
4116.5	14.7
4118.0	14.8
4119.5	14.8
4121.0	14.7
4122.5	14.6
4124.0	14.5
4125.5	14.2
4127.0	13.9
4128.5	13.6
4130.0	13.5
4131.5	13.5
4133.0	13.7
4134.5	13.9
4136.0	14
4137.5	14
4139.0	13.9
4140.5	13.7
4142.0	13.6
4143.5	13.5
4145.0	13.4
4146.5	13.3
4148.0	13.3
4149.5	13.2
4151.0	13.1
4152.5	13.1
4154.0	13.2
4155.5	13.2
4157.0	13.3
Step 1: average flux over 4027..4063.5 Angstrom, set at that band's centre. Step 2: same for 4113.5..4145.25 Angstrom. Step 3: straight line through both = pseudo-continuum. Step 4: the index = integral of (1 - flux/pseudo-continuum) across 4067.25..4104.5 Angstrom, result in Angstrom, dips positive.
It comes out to -1.5 Angstrom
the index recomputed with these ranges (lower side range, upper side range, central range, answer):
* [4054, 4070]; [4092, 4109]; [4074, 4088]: -1.32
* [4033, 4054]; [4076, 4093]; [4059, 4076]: 1.08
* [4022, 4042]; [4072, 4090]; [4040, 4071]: 2.09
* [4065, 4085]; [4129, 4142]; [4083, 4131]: -0.97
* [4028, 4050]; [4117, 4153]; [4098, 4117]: -0.14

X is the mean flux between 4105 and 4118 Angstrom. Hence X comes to 14.4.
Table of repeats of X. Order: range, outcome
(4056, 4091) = 14.4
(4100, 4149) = 14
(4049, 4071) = 13.8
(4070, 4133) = 14.4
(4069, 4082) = 14.6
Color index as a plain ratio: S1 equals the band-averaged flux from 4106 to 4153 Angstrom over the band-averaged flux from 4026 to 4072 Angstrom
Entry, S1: 1.0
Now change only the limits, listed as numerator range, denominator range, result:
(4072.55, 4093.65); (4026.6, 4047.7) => 1.08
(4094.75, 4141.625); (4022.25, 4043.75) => 0.98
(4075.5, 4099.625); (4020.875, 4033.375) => 1.03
